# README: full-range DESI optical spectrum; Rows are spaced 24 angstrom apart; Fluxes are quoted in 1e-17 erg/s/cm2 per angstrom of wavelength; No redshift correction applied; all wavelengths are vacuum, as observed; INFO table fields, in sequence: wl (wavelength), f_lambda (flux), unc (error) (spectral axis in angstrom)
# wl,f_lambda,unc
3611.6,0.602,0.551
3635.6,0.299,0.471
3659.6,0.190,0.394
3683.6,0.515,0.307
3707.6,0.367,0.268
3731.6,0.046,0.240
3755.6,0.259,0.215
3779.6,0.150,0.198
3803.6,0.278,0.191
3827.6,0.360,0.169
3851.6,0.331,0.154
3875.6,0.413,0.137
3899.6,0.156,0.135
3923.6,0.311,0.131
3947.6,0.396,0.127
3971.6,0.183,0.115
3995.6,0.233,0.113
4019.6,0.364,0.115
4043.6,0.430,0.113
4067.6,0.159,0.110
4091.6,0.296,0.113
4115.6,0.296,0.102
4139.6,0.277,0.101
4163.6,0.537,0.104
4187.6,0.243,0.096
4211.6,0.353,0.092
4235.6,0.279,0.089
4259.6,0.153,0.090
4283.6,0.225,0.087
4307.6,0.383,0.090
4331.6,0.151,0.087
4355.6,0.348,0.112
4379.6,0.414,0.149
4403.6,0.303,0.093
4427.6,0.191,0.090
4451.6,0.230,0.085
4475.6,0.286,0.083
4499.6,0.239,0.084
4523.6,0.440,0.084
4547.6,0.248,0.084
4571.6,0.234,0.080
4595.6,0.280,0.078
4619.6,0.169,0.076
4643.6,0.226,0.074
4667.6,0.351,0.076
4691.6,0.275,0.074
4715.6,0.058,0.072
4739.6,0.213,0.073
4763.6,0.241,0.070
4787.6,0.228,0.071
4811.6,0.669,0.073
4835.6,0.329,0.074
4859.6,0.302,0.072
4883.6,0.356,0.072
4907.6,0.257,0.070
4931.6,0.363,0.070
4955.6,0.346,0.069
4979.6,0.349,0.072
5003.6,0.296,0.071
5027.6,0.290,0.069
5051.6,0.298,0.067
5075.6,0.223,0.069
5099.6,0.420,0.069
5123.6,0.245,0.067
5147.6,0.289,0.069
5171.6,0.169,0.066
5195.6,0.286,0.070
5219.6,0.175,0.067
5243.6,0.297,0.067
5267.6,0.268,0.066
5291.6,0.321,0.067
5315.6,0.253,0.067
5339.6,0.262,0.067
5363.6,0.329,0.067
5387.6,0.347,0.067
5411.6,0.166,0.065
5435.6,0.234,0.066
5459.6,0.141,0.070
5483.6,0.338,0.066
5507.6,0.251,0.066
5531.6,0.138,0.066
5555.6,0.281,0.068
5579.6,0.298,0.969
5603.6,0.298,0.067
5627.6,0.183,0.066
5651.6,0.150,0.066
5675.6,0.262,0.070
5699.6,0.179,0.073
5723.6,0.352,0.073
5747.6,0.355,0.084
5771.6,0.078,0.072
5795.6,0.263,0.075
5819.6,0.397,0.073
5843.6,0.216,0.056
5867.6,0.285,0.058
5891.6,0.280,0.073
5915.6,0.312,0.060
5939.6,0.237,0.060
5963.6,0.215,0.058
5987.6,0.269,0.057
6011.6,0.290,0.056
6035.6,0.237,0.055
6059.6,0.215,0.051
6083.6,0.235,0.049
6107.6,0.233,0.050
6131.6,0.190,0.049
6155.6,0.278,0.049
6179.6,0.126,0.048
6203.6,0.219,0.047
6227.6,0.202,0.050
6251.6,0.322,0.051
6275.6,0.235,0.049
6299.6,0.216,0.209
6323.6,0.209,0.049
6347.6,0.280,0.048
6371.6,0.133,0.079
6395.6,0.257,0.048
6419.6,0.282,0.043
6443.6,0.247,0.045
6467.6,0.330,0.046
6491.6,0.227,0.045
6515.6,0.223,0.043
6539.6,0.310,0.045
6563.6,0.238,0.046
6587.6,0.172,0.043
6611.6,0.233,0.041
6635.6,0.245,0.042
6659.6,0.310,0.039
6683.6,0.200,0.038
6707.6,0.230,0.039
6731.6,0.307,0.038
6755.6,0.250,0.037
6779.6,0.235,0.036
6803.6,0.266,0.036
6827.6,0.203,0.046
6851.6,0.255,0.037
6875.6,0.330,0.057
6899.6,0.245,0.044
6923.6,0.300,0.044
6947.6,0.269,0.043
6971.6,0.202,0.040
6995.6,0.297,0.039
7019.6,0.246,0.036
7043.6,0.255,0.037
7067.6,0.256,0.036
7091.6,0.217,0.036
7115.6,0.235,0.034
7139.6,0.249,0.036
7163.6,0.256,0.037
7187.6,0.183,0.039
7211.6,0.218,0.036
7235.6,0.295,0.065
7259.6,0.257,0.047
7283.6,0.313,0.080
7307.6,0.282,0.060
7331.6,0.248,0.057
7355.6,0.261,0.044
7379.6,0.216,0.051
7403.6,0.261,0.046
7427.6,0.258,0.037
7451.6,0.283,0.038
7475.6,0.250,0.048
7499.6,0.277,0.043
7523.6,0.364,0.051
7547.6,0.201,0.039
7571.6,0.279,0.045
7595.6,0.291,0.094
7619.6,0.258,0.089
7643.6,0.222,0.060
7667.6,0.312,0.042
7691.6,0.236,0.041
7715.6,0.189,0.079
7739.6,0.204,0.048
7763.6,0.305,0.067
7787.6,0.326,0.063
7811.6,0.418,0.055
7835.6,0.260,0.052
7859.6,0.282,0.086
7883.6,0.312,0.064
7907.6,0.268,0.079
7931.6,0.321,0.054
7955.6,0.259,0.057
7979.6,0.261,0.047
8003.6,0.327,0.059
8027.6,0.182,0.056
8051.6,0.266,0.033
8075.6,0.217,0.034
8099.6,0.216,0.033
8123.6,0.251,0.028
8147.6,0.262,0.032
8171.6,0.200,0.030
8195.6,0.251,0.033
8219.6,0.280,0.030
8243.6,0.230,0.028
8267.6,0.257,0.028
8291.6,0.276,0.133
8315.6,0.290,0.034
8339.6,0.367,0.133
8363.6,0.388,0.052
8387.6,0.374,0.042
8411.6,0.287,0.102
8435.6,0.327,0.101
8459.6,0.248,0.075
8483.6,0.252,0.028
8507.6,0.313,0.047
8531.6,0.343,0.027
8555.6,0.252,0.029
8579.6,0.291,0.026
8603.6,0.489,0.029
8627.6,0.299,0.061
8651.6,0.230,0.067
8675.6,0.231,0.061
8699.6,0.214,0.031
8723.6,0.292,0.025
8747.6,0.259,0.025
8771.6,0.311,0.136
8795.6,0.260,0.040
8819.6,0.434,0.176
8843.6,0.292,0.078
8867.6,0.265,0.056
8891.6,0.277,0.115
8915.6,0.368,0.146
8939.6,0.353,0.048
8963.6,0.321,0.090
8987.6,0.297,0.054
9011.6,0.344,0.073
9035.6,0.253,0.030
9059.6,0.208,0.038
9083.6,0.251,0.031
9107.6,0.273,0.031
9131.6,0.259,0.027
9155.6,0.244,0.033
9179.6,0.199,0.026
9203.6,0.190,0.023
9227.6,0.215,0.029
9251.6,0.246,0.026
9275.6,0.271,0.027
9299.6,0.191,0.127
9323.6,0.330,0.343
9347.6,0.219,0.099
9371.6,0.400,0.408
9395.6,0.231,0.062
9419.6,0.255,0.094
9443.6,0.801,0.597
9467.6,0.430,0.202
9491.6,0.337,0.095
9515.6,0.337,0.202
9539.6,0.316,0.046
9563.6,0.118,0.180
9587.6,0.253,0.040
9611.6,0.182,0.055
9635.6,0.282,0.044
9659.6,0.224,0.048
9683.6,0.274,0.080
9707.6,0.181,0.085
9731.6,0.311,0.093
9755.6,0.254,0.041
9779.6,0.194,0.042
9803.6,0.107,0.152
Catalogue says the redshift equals 0.719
